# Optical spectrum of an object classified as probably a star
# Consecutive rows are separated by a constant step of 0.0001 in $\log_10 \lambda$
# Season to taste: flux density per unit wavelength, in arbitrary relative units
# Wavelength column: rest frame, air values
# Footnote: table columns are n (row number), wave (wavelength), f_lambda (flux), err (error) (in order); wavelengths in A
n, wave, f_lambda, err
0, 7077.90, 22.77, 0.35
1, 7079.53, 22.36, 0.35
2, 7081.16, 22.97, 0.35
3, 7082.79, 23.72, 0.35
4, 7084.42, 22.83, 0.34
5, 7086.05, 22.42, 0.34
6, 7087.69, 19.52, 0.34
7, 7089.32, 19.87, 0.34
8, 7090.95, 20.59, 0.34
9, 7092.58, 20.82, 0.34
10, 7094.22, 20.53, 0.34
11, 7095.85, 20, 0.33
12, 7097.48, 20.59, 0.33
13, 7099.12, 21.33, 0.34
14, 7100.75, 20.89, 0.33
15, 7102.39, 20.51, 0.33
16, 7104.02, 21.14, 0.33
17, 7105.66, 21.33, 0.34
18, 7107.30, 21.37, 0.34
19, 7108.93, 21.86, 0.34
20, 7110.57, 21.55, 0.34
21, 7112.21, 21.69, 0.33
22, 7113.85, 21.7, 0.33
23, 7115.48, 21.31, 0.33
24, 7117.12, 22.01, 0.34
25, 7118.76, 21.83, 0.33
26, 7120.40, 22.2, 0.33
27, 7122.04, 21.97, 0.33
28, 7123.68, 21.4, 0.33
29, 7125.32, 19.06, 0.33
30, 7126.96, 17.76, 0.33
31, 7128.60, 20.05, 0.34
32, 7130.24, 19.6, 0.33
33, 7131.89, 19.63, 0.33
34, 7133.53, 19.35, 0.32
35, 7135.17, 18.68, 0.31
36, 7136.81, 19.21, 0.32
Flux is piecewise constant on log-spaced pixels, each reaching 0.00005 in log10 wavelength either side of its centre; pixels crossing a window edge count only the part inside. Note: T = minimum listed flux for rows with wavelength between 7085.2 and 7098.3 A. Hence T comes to 19.52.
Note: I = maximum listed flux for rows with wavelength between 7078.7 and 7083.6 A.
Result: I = 23.72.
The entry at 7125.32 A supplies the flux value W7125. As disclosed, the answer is 19.06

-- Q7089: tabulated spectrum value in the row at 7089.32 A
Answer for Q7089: 19.87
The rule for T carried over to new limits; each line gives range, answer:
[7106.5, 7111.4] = 21.37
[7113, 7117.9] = 21.31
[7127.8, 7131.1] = 19.6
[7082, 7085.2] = 22.83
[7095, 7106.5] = 20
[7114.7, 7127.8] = 17.76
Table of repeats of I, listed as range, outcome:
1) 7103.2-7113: 21.86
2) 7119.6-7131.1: 22.2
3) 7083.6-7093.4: 22.83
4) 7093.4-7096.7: 20.53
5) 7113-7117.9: 22.01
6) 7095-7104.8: 21.33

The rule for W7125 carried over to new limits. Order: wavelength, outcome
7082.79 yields 23.72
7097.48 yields 20.59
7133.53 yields 19.35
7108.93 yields 21.86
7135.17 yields 18.68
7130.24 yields 19.6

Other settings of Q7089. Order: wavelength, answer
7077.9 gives 22.77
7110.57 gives 21.55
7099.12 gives 21.33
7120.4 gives 22.2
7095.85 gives 20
